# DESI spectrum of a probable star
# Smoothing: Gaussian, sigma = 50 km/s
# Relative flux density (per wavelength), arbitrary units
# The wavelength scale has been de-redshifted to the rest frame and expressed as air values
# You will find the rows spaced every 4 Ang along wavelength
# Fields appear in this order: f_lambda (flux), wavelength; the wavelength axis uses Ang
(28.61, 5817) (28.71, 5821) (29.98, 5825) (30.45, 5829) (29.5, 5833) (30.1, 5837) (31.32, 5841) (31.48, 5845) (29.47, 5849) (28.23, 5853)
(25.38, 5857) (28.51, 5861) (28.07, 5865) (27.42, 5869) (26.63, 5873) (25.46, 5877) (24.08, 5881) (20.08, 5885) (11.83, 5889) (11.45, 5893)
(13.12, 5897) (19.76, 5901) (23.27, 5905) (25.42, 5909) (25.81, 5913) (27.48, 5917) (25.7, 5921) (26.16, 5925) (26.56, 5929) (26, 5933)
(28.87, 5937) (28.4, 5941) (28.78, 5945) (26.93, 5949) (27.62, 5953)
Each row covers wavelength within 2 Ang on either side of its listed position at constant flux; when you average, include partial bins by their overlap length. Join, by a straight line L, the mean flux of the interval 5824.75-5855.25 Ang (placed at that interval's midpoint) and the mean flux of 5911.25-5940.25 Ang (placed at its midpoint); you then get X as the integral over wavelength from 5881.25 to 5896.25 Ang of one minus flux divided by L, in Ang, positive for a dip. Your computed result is 6.8 Ang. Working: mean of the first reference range 30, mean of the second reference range 26.7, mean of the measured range 15.5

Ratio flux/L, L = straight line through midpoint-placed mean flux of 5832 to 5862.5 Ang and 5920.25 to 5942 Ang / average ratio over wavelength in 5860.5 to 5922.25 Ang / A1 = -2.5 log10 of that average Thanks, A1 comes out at 0.24 mag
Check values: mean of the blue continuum 29.3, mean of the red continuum 27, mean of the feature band 22.6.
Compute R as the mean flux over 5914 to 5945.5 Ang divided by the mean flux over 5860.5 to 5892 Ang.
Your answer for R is 1.16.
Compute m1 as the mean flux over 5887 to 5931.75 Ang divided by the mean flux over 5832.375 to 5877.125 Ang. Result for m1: 0.76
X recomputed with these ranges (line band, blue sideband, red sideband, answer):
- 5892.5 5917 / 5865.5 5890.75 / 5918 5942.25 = 4.09 Ang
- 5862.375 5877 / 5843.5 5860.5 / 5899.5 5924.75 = 0.15 Ang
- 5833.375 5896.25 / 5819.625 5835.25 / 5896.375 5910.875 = 1.40 Ang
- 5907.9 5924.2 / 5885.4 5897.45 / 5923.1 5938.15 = -3.45 Ang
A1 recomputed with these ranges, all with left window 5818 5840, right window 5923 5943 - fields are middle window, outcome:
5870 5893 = 0.33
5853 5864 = 0.07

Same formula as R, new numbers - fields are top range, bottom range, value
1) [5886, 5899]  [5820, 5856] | 0.43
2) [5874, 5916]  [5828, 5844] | 0.67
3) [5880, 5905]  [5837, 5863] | 0.58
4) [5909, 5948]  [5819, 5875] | 0.93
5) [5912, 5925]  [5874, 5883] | 1.05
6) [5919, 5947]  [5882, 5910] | 1.53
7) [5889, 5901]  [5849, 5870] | 0.49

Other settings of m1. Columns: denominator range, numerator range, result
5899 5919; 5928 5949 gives 1.14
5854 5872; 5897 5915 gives 0.82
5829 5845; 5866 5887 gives 0.82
